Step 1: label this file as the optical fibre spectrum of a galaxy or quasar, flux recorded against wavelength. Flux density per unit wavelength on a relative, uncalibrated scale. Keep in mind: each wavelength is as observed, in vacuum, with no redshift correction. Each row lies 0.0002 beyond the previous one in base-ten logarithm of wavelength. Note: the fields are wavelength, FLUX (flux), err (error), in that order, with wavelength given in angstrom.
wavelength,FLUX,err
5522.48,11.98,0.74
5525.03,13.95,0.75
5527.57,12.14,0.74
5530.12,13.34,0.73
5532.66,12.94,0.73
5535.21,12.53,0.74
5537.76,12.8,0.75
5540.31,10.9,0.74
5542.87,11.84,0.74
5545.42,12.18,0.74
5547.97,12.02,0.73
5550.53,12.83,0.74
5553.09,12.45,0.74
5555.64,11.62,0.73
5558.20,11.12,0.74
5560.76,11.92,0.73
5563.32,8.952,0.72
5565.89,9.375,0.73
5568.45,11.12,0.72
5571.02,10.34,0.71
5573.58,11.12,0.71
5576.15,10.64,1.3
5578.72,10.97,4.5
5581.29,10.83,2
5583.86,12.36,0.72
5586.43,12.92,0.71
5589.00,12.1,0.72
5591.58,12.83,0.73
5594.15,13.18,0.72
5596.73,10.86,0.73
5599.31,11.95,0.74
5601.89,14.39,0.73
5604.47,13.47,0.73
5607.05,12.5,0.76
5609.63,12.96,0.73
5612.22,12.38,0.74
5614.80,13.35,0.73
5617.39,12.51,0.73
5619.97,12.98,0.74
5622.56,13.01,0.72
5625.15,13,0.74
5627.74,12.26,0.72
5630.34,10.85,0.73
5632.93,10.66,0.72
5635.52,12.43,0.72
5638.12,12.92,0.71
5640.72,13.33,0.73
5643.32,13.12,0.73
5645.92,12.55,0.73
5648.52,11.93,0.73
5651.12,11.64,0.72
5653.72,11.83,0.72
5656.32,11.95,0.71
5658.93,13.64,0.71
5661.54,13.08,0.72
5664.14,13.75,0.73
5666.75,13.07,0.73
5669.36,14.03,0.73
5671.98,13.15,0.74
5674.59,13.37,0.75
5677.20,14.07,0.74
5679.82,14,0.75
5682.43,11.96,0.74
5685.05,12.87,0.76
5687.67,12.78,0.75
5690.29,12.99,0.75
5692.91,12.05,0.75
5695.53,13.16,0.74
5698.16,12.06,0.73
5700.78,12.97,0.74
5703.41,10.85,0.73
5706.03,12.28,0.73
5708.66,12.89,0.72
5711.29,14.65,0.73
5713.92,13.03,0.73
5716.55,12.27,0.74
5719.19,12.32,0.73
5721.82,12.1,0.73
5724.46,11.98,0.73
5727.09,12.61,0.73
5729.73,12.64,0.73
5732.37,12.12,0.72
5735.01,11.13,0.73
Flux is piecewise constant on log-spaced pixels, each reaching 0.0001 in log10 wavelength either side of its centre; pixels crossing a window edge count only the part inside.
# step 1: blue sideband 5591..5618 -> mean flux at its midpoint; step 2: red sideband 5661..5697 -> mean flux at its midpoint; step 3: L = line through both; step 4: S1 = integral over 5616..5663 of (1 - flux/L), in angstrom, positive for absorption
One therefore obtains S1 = 1.9 angstrom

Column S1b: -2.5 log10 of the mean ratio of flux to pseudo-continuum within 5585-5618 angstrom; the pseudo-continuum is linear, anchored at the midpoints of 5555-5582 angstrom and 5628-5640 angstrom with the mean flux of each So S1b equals -0.13 mag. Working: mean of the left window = 10.7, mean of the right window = 11.8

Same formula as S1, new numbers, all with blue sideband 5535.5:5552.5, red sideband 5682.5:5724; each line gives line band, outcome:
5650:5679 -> -1.4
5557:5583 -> 3.3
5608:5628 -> -0.8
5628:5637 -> 0.7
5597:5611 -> -0.7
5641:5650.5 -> -0.1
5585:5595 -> -0.4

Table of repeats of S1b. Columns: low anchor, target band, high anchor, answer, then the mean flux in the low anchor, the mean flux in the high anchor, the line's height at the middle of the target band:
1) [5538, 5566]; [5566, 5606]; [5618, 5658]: 0.00 mag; 11.5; 12.3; 11.8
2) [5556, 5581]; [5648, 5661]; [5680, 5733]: -0.04 mag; 10.7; 12.6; 11.8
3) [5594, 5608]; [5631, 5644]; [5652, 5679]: 0.05 mag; 12.7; 13.2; 13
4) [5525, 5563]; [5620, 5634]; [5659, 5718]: 0.05 mag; 12.2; 13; 12.6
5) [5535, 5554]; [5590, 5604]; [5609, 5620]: 0.00 mag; 12.2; 12.8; 12.7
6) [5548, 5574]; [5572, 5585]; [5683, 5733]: 0.01 mag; 11.1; 12.6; 11.3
